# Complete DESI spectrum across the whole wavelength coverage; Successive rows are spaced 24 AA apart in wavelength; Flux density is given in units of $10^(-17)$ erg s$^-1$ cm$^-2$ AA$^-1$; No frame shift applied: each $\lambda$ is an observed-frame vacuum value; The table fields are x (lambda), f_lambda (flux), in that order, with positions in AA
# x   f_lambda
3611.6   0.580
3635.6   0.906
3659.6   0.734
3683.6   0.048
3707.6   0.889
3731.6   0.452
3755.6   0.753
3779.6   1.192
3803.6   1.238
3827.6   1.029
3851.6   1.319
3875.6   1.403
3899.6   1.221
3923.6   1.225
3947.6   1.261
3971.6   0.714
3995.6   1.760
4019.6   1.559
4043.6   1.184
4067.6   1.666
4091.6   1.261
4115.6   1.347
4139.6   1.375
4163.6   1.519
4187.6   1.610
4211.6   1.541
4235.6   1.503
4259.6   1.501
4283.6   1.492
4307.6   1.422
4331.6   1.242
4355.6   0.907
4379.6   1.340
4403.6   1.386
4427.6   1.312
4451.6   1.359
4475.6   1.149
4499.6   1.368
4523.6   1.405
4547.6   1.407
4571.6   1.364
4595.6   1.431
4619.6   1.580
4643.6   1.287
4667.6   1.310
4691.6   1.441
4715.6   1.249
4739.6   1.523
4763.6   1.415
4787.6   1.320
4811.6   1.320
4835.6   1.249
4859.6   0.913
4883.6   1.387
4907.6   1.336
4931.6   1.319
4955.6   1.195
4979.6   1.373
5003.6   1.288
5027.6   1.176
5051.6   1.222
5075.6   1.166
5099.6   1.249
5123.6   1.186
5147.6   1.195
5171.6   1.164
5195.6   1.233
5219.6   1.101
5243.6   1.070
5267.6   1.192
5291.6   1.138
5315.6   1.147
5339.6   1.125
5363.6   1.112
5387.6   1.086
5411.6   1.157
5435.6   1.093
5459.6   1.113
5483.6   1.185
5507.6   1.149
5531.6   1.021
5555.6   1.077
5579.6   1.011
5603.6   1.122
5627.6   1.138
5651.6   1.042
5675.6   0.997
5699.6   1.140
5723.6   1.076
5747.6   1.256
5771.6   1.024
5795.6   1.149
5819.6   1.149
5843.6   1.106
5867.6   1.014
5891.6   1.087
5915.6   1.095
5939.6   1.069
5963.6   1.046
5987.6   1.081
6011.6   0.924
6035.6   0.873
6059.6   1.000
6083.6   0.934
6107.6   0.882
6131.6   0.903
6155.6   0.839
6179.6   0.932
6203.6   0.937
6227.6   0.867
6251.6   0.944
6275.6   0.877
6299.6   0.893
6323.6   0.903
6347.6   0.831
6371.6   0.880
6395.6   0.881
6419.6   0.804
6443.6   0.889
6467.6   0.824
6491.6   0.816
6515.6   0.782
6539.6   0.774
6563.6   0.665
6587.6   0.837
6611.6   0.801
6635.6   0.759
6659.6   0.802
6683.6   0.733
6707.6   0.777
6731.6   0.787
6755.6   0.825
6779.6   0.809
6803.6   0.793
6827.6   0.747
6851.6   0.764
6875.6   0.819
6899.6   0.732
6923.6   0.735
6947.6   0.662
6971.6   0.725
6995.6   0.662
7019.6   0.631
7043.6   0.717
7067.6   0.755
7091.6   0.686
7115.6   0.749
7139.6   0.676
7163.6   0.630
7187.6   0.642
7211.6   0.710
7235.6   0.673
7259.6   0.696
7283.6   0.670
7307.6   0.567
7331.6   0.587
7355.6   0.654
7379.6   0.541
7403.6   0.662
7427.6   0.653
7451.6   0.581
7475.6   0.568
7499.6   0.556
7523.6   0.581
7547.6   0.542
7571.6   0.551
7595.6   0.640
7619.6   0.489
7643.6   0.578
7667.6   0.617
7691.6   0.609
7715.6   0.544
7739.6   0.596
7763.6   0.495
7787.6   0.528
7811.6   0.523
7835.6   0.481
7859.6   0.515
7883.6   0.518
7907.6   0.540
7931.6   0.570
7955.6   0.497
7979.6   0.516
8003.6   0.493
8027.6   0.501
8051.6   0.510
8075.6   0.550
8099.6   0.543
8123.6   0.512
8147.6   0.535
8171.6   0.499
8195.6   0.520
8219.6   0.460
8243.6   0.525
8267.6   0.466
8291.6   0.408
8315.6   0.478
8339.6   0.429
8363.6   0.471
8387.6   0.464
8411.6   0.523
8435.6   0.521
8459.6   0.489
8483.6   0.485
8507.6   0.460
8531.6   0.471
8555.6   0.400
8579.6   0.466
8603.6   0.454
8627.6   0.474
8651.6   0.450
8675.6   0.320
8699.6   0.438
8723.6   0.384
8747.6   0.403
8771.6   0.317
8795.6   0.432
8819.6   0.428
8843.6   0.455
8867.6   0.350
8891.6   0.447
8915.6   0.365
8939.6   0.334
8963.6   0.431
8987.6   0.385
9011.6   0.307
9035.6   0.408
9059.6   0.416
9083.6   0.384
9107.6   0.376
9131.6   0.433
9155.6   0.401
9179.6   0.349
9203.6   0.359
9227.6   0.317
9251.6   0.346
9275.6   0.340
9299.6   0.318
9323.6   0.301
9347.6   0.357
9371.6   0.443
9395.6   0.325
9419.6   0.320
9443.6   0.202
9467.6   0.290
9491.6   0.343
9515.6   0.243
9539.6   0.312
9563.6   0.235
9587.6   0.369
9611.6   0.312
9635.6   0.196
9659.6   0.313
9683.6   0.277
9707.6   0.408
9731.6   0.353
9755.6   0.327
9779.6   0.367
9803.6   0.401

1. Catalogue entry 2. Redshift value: 0.000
